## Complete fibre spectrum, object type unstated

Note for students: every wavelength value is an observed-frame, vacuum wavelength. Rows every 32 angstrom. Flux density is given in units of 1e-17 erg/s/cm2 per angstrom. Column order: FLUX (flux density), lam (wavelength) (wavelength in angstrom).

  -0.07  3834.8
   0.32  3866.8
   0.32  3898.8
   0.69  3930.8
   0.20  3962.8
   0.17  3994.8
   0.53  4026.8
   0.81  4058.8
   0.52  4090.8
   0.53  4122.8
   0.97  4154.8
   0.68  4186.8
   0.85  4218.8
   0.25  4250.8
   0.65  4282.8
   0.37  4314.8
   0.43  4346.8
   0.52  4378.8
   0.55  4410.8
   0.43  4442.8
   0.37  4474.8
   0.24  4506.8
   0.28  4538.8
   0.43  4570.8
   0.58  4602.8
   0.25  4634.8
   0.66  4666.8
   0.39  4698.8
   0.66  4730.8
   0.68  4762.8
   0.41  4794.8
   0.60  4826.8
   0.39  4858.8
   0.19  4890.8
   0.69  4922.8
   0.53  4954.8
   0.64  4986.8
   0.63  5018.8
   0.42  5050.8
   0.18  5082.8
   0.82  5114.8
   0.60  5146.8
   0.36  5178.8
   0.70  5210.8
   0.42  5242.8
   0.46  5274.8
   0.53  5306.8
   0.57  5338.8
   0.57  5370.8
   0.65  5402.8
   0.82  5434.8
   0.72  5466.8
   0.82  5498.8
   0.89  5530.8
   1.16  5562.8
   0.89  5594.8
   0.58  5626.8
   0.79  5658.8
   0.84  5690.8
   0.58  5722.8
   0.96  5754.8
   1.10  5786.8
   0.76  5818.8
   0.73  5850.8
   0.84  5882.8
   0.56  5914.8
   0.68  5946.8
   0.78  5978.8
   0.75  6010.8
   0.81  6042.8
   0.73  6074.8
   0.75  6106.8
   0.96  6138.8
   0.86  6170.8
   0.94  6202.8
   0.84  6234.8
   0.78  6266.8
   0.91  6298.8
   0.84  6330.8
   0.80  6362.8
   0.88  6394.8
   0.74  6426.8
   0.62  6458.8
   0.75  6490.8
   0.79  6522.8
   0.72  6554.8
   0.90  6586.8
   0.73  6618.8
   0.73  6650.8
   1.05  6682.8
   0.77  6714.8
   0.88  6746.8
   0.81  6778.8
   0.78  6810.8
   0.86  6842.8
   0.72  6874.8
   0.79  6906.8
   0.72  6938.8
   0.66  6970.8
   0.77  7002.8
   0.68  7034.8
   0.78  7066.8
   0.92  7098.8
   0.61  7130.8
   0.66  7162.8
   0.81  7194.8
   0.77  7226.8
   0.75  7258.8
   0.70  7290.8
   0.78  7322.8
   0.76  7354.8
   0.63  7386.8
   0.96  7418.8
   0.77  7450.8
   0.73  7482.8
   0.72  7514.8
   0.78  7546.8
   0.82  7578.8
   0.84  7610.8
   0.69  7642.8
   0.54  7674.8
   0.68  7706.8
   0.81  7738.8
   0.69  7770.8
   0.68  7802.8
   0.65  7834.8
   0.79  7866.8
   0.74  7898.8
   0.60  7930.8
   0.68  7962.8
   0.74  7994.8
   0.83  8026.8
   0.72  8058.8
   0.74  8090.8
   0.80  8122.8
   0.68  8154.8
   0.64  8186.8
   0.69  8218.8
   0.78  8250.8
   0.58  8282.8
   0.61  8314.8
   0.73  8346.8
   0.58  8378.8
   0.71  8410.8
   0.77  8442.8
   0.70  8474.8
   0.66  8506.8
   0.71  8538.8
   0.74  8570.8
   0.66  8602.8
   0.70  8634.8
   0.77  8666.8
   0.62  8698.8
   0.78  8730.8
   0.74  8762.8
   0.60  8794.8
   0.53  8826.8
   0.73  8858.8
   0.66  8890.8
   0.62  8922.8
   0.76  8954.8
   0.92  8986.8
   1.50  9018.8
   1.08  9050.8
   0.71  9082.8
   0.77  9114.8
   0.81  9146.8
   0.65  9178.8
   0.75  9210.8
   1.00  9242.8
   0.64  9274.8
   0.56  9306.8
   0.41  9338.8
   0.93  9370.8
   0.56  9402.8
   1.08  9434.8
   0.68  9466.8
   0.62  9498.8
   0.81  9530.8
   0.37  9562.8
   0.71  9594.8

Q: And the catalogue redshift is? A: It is 0.37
